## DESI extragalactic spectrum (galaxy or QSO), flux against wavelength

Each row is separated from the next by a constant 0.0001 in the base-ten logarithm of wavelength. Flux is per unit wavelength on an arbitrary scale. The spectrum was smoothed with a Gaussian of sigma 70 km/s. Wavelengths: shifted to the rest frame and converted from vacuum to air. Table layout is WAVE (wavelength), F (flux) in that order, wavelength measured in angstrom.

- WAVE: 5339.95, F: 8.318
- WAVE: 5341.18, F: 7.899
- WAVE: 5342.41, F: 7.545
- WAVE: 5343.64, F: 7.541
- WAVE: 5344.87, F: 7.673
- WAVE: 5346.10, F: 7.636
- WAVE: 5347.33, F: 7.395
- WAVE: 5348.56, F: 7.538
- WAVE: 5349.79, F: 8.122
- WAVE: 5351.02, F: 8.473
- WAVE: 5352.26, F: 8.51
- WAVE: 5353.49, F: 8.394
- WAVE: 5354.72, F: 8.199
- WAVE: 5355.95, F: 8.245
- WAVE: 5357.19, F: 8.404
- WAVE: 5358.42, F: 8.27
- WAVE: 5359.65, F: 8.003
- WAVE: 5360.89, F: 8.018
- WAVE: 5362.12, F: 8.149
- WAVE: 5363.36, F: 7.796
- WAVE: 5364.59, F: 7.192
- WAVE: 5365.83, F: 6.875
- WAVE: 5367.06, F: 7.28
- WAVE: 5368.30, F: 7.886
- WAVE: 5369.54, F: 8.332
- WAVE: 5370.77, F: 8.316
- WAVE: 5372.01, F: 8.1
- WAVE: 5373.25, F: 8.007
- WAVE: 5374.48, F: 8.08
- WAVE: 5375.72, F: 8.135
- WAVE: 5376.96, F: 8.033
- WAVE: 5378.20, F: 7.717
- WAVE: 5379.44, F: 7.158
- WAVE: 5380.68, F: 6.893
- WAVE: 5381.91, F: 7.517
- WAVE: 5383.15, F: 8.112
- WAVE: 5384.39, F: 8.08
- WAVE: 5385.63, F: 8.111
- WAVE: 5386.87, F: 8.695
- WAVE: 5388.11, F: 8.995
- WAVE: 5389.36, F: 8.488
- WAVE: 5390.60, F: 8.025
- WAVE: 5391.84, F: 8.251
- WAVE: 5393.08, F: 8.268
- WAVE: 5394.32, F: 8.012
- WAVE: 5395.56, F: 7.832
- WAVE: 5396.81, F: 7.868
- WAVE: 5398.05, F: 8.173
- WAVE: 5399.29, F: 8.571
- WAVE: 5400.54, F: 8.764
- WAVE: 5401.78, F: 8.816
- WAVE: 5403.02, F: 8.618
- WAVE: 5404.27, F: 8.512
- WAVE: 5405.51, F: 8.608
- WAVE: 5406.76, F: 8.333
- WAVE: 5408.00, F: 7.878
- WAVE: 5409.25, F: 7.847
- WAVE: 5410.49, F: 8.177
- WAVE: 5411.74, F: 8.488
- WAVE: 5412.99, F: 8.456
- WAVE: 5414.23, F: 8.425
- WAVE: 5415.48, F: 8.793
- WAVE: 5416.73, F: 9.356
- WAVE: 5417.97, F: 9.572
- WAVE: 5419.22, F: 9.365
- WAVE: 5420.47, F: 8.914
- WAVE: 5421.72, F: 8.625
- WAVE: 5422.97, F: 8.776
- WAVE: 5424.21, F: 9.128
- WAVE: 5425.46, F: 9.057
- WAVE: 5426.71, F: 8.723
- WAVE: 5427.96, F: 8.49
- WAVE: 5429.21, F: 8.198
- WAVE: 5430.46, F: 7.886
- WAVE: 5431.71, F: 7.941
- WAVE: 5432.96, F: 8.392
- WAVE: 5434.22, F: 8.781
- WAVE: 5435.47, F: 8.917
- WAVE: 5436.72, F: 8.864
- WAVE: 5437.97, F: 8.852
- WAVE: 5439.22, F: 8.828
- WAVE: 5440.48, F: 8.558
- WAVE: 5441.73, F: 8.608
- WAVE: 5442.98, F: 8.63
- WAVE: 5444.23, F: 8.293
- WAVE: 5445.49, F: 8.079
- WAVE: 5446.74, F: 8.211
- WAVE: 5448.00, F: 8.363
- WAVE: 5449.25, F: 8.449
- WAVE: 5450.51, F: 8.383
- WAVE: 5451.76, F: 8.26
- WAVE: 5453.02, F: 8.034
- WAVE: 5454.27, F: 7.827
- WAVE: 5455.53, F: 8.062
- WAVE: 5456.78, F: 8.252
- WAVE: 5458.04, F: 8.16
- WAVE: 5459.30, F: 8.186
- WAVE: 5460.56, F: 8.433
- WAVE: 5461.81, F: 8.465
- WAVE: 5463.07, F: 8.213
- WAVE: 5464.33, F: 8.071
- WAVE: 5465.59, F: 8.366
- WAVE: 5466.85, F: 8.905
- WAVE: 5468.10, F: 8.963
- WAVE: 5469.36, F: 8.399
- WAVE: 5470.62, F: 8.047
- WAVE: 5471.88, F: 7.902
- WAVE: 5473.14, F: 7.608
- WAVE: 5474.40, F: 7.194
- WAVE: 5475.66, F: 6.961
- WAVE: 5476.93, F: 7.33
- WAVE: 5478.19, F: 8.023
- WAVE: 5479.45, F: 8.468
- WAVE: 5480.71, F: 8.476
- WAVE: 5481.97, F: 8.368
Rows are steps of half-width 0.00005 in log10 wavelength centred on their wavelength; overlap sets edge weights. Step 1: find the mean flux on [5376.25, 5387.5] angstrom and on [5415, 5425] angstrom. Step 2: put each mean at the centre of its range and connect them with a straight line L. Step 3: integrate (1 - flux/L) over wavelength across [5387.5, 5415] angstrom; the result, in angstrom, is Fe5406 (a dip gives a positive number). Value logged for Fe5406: 0.4 angstrom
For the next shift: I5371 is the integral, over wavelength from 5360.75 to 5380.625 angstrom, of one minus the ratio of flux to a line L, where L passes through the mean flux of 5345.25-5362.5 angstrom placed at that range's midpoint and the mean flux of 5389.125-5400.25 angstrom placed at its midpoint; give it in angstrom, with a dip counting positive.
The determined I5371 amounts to 0.8 angstrom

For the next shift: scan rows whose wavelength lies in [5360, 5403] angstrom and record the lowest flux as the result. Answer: 6.875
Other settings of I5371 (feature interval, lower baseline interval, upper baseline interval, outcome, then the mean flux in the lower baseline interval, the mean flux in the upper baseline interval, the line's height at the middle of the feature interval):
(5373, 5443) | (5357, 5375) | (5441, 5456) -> -2.7 angstrom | 7.9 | 8.27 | 8.09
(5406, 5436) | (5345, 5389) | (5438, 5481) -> -1.8 angstrom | 7.96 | 8.21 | 8.11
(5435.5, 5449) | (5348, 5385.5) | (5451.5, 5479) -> -0.8 angstrom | 7.93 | 8.07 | 8.04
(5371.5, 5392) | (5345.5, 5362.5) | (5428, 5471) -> 0.4 angstrom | 8.1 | 8.38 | 8.18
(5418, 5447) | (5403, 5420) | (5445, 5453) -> -0.8 angstrom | 8.6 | 8.27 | 8.42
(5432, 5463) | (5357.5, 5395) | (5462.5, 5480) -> -1.5 angstrom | 7.96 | 8.03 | 8.01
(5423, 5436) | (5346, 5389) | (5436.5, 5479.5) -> -0.7 angstrom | 7.97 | 8.23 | 8.14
